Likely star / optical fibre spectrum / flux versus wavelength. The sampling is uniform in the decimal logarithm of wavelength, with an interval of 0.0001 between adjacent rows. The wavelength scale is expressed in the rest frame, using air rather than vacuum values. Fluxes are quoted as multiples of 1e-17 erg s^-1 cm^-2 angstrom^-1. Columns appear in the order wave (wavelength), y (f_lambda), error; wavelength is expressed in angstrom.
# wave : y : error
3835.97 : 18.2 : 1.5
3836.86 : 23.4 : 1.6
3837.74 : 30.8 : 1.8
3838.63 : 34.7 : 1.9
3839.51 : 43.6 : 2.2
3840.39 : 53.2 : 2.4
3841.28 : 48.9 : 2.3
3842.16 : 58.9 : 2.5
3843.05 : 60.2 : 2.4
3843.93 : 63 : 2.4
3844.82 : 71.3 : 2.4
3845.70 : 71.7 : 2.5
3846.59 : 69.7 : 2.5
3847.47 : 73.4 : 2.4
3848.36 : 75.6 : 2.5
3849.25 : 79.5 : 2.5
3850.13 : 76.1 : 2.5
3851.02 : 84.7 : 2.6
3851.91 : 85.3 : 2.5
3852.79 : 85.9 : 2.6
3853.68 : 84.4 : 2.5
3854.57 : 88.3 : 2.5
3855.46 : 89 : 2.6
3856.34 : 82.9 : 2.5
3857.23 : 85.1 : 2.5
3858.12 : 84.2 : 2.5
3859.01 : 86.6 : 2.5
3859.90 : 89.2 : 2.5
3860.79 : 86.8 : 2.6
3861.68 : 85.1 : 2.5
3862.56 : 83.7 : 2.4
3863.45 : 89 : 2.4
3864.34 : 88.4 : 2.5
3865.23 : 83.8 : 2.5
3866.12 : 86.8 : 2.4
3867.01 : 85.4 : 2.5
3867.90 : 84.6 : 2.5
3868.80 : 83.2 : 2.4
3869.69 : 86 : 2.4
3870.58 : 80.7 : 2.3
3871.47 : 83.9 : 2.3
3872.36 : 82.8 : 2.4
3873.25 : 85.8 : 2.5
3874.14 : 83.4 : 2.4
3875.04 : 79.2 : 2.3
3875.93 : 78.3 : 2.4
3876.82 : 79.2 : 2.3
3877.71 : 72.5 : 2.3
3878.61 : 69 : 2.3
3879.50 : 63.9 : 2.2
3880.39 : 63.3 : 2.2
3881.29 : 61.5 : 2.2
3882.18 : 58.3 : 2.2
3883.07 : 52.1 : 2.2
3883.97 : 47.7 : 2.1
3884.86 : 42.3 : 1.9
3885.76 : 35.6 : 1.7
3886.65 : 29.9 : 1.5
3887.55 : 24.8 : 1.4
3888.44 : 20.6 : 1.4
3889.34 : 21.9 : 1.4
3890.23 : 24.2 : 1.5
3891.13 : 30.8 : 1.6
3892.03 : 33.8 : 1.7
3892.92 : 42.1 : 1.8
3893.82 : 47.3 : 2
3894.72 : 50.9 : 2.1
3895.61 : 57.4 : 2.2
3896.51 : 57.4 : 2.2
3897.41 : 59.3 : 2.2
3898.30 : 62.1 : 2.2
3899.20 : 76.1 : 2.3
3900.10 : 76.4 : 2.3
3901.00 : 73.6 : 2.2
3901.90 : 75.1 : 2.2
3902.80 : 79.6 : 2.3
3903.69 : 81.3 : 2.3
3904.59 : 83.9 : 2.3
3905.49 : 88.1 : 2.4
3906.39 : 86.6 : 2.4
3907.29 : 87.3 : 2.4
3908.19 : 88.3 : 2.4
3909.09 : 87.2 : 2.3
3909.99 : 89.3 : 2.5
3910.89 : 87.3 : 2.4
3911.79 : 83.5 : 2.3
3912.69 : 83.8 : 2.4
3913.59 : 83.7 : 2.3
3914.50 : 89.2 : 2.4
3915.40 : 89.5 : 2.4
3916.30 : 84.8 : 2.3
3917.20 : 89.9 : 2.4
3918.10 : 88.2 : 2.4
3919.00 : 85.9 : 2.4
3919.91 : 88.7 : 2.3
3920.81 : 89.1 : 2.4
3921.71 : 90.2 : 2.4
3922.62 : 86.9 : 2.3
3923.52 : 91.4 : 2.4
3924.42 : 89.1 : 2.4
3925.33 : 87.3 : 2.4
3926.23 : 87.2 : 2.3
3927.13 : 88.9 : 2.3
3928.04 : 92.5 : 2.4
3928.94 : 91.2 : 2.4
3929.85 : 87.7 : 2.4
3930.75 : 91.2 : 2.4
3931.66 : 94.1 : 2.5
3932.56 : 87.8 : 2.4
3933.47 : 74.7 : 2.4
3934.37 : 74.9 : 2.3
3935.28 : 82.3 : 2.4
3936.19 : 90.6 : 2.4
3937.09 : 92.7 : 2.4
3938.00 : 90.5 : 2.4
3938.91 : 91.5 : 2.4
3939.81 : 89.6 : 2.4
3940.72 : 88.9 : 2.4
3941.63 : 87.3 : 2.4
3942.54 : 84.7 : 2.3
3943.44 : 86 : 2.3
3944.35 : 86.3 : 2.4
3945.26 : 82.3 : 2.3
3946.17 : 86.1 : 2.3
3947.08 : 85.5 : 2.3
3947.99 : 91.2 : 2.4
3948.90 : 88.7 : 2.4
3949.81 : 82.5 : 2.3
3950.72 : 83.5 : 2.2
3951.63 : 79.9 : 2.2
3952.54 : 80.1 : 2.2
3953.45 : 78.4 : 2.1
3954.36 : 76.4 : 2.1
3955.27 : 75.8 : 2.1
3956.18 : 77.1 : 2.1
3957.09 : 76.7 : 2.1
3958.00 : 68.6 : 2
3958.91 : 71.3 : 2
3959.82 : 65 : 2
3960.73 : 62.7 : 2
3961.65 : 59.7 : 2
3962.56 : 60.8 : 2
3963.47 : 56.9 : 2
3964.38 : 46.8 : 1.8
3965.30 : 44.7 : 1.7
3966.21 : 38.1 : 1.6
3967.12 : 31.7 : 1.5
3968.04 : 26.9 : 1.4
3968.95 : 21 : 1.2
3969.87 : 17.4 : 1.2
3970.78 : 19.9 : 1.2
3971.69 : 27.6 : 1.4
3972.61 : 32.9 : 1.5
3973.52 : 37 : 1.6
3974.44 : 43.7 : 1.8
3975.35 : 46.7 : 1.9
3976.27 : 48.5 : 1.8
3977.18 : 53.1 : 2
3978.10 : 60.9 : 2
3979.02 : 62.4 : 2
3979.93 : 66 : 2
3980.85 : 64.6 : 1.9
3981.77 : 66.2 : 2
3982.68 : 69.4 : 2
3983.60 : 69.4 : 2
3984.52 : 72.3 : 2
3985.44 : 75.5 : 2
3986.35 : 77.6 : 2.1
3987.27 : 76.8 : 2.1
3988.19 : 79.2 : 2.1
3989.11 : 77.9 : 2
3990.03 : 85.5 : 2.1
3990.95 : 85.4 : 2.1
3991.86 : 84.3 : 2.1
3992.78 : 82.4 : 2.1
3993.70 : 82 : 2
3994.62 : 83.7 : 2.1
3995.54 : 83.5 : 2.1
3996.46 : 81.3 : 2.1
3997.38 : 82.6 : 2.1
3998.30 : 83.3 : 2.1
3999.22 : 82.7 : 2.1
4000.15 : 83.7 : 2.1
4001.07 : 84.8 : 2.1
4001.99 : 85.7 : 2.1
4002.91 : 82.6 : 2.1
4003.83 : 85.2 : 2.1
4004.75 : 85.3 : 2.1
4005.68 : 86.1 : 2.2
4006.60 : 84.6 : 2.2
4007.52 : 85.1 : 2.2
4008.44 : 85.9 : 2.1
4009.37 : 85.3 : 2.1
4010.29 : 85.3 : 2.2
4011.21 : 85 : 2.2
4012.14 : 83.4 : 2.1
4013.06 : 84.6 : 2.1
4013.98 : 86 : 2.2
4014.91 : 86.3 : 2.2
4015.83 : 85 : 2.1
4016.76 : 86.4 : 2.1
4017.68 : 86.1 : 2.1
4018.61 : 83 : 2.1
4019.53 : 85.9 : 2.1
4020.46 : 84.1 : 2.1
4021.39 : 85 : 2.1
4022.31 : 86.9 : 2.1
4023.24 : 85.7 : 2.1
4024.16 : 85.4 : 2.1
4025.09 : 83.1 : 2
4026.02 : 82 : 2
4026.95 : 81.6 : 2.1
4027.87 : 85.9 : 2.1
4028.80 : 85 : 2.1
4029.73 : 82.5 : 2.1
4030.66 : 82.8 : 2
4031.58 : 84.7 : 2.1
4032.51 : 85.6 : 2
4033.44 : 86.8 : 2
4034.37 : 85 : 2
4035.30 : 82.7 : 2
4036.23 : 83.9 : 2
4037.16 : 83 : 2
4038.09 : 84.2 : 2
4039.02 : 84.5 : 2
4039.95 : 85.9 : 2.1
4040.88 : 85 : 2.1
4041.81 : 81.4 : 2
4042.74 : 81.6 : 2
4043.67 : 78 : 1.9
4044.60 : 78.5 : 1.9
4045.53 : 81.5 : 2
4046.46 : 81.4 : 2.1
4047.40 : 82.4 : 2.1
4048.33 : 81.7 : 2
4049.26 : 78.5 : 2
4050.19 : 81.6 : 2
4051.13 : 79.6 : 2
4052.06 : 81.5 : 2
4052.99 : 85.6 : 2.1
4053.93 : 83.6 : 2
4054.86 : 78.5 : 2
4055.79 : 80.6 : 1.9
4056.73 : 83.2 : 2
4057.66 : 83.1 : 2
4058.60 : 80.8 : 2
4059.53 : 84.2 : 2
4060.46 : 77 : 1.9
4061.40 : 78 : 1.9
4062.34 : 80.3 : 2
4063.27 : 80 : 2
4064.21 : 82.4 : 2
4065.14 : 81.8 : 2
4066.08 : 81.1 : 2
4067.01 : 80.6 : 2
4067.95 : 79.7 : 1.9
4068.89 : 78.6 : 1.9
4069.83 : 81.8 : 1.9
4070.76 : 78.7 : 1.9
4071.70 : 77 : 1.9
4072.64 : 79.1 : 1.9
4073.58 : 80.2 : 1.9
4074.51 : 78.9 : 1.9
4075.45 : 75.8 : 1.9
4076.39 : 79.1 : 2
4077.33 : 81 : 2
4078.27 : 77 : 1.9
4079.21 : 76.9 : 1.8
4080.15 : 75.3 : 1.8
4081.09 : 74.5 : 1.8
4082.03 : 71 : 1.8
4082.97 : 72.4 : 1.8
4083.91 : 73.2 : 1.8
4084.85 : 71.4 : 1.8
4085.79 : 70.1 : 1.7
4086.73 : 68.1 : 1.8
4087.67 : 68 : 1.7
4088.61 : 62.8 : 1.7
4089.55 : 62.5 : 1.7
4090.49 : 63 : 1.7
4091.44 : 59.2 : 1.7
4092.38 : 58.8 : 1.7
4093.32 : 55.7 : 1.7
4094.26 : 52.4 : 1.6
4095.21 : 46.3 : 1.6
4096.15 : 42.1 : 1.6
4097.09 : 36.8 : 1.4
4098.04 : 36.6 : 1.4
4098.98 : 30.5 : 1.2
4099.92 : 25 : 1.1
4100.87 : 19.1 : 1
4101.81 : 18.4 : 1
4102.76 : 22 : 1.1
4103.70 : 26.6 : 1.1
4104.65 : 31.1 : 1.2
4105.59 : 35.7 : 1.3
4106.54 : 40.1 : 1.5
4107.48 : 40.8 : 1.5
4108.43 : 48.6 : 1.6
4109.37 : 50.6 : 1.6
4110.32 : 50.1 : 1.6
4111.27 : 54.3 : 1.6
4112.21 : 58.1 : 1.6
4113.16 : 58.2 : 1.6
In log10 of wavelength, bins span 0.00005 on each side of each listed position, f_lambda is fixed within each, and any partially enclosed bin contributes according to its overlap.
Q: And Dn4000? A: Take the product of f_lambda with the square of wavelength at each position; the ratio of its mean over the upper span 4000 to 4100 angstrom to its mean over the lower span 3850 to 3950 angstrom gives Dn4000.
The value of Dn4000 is 1.1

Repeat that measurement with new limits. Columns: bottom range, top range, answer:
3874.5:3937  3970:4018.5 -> 1.07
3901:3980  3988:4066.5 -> 1.17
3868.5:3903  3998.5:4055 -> 1.51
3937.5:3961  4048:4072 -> 1.05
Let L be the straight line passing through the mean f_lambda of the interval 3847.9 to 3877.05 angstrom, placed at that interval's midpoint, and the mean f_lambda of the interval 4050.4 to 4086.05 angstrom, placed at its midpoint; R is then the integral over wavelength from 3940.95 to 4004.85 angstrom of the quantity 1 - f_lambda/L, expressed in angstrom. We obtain 9.8 angstrom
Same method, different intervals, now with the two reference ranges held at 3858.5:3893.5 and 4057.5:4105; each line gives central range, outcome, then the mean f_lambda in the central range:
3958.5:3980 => 6.5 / 45.5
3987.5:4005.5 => -5.0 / 83.2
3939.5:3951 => -3.7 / 86.3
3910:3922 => -4.0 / 87.3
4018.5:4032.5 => -4.2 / 84.3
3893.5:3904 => -0.1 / 66.4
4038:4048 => -2.7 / 82.1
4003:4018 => -4.7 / 85.3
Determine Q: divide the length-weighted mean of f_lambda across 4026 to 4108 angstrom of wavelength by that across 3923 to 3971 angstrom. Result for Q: 0.9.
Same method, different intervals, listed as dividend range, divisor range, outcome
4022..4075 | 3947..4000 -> 1.25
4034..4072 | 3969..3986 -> 1.59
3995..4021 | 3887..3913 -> 1.32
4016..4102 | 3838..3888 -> 1.04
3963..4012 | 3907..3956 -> 0.77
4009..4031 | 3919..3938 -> 0.96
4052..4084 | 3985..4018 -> 0.95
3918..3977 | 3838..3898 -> 1.08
